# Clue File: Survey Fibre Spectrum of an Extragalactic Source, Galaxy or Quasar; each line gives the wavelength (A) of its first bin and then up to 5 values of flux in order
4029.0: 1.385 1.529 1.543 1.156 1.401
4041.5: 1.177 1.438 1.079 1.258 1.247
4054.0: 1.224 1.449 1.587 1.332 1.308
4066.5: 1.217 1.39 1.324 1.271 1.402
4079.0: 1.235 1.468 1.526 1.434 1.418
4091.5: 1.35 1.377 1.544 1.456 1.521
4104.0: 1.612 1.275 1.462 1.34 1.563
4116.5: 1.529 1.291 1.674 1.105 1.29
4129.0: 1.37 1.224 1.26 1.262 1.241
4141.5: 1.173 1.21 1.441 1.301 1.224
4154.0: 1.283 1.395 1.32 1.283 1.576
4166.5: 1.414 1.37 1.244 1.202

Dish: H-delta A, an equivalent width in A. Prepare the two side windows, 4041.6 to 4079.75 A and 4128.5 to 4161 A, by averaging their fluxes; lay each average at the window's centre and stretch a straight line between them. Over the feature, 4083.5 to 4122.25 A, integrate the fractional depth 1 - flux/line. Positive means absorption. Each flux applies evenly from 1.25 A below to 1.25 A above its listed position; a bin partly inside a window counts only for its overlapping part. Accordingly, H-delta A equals -4.72 A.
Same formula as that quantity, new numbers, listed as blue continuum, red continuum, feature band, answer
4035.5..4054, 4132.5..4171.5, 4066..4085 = -1.3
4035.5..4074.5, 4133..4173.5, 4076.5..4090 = -1.1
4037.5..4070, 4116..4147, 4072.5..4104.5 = -2.9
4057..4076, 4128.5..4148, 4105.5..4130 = -1.9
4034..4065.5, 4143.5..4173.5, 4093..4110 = -1.8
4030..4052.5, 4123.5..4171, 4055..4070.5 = -0.8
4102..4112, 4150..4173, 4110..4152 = 2.1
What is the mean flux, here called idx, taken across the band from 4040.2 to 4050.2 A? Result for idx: 1.24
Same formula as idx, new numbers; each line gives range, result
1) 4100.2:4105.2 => 1.56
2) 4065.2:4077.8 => 1.32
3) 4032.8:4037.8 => 1.35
